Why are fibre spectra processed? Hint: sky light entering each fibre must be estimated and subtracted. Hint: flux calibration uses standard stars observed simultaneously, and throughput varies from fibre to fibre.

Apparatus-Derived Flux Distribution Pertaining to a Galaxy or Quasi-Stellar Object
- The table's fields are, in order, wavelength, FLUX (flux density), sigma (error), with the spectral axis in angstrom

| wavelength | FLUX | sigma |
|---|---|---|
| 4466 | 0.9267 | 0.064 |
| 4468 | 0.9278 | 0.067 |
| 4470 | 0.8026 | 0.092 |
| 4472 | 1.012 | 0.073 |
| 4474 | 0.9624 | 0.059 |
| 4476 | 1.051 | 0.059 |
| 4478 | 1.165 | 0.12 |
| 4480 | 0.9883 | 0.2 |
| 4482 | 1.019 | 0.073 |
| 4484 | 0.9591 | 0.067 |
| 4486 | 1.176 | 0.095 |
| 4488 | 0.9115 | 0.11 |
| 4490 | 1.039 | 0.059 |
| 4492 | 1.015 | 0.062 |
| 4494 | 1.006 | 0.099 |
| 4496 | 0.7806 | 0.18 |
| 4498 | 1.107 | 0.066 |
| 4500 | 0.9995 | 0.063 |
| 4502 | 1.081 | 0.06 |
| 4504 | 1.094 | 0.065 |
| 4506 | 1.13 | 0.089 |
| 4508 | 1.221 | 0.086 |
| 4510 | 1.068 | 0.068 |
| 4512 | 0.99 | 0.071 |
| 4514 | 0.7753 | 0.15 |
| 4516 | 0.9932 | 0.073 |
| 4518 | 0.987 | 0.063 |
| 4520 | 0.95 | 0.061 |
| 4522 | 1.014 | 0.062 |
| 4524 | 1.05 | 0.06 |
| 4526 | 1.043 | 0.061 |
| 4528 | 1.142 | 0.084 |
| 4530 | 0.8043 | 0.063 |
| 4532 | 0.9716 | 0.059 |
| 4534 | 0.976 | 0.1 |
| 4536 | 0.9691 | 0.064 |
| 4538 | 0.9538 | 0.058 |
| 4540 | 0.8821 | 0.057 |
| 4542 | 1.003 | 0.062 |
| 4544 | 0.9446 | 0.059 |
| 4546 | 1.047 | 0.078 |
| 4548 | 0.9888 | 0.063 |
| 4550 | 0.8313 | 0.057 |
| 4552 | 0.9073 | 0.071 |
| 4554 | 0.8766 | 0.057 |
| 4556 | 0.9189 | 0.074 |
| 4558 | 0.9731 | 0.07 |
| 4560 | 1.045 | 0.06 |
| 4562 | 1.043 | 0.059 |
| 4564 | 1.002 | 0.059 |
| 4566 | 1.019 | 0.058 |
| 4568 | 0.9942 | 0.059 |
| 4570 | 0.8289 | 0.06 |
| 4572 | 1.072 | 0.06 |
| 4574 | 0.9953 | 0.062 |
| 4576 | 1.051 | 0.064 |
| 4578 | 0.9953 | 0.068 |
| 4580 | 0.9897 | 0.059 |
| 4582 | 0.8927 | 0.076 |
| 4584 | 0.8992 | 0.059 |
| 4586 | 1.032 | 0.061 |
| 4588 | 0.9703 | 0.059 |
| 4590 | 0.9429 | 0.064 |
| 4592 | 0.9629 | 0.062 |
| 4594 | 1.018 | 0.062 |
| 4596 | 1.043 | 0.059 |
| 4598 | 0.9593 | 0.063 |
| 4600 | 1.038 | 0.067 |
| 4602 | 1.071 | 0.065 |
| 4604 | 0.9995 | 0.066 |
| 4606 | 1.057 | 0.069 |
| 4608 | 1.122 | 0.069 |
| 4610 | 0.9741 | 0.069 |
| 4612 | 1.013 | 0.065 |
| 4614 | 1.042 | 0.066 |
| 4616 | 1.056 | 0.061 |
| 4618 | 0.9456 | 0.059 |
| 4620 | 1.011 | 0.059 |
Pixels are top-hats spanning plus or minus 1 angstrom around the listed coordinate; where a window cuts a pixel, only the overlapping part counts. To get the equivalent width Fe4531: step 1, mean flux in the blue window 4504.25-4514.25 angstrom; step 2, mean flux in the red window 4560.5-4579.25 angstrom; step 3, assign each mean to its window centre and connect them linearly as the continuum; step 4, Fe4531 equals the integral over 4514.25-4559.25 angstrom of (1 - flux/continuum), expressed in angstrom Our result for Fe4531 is 3.12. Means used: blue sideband 1.06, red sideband 1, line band 0.962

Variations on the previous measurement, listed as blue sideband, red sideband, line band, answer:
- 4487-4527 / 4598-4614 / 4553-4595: 2.1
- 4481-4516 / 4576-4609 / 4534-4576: 1.7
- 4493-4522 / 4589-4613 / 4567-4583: 0.6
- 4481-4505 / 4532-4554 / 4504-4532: -0.9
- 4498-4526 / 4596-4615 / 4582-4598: 0.9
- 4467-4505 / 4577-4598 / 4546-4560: 0.7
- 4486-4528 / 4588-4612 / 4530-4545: 1.0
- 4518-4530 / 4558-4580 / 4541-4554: 0.8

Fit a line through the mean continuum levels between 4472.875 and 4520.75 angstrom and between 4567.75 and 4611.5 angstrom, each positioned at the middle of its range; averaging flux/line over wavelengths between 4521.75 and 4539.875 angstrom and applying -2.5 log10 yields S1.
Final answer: 0.03 mag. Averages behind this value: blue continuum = 1.02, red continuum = 0.996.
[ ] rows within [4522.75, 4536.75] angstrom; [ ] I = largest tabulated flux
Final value 1.142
